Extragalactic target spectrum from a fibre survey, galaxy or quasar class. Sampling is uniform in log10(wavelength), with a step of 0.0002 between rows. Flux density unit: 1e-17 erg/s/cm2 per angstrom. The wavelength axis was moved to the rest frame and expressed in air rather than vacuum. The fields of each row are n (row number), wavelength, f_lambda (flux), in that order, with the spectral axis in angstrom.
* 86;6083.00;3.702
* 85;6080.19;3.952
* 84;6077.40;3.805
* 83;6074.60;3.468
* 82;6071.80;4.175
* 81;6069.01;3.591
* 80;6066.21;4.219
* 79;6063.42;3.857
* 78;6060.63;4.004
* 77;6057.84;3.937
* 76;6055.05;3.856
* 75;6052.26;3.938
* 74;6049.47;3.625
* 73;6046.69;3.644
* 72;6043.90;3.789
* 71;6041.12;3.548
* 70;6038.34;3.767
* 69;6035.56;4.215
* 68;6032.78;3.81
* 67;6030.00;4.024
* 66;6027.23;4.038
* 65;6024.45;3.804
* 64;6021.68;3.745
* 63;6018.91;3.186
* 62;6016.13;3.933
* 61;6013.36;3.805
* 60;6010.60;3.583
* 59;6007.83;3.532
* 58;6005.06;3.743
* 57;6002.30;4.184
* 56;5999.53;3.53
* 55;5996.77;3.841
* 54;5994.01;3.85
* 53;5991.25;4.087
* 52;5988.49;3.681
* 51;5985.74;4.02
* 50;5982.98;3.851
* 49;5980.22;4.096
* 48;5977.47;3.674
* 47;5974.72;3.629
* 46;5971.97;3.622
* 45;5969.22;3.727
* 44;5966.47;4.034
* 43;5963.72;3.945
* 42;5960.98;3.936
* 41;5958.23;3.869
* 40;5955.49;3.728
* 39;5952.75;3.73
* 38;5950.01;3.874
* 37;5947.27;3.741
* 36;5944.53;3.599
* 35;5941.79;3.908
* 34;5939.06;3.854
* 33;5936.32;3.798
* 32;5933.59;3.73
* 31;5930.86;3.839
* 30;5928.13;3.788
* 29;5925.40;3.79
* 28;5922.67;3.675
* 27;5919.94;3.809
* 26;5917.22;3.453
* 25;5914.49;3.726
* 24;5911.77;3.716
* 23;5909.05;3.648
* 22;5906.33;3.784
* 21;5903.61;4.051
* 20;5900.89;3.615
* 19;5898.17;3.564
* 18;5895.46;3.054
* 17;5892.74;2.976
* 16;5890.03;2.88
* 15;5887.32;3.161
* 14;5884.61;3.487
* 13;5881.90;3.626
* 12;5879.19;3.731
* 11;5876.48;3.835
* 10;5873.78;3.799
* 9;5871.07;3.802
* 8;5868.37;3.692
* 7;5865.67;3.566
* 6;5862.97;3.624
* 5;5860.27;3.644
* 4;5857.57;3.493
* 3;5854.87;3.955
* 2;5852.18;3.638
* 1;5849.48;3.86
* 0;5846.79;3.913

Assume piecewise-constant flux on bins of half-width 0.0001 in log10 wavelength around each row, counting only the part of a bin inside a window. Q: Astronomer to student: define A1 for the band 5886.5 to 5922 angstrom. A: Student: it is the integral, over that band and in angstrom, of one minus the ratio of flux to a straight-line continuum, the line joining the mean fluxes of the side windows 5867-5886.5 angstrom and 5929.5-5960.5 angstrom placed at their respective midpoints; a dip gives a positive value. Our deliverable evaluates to 2.2 angstrom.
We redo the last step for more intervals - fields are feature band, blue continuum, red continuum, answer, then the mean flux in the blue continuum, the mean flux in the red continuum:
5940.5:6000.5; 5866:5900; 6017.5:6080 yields -2.7 angstrom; 3.47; 3.82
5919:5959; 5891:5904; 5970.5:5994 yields -1.9 angstrom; 3.39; 3.83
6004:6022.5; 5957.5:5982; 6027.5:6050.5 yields 0.9 angstrom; 3.84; 3.82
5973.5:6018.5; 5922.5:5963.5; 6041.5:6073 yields 0.3 angstrom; 3.8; 3.86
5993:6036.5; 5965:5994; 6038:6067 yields 0.4 angstrom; 3.84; 3.83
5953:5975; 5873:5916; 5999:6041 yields -0.8 angstrom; 3.54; 3.79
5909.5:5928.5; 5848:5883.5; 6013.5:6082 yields 0.2 angstrom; 3.71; 3.83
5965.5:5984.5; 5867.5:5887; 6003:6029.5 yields -0.4 angstrom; 3.68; 3.73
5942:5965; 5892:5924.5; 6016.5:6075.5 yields -0.8 angstrom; 3.6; 3.83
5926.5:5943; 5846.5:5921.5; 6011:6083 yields -0.6 angstrom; 3.61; 3.82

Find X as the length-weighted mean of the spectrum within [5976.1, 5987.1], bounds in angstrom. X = 3.91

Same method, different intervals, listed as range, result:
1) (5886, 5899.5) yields 3.13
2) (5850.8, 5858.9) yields 3.69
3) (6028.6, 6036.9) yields 4.02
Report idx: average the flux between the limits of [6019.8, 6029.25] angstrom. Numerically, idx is 3.84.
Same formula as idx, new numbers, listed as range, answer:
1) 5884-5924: 3.51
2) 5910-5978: 3.77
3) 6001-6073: 3.83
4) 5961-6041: 3.82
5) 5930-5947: 3.78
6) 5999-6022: 3.7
